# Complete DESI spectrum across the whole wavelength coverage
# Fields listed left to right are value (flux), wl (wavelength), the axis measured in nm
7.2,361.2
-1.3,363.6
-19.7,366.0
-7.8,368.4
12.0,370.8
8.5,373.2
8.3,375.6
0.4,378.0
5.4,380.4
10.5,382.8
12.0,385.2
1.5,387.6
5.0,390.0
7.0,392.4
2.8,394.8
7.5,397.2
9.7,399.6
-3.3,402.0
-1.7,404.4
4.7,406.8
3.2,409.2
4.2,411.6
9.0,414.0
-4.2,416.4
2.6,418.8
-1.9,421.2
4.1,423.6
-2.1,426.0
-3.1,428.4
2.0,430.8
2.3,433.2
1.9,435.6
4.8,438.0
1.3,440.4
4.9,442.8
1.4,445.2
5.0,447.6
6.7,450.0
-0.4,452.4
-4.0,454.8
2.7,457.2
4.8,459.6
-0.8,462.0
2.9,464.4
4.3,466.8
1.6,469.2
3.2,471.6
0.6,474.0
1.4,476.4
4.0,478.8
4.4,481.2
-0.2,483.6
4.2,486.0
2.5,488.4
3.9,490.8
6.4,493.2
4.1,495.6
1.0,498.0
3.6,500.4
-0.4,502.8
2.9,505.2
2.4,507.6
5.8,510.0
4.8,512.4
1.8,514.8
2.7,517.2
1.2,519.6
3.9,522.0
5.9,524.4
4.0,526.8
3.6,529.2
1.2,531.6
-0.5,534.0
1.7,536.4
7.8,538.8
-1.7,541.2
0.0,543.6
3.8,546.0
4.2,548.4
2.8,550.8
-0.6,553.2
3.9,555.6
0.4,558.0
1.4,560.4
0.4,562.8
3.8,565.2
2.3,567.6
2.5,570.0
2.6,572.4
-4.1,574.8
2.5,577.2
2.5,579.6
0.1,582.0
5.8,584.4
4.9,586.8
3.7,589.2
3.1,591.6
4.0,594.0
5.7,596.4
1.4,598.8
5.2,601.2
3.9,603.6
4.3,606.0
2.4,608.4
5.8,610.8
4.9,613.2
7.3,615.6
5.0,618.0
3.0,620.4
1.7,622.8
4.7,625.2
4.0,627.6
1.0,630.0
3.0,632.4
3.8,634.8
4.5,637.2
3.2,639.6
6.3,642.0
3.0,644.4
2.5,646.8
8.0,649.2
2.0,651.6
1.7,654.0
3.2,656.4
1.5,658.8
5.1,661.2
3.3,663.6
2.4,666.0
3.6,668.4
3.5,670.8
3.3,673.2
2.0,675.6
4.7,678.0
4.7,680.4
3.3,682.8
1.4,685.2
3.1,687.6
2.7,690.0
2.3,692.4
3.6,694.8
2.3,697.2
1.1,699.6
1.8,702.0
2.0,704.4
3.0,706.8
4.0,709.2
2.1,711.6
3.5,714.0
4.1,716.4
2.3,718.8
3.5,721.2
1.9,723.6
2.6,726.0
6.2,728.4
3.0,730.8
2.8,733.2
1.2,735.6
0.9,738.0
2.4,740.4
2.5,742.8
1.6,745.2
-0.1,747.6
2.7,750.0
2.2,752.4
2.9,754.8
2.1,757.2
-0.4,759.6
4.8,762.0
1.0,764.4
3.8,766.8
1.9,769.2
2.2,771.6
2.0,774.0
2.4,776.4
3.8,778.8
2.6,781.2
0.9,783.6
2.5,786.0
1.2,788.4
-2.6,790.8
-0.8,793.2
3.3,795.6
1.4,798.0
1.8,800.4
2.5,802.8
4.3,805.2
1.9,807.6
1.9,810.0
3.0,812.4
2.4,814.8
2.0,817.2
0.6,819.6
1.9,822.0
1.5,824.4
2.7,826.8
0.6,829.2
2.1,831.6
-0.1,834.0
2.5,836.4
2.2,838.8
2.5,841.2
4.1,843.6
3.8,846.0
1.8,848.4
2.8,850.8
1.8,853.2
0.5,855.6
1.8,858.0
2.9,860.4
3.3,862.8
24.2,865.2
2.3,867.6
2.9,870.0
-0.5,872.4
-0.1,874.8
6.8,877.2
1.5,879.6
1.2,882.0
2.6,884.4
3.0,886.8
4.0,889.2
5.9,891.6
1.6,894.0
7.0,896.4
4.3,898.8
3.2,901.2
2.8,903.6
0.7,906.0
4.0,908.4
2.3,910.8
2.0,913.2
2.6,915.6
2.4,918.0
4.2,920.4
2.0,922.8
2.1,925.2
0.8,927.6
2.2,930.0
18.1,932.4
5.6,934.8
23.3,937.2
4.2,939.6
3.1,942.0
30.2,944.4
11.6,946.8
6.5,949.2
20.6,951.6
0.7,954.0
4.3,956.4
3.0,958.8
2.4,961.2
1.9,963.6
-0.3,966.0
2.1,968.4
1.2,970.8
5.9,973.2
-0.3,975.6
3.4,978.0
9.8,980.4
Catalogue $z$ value 1.32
